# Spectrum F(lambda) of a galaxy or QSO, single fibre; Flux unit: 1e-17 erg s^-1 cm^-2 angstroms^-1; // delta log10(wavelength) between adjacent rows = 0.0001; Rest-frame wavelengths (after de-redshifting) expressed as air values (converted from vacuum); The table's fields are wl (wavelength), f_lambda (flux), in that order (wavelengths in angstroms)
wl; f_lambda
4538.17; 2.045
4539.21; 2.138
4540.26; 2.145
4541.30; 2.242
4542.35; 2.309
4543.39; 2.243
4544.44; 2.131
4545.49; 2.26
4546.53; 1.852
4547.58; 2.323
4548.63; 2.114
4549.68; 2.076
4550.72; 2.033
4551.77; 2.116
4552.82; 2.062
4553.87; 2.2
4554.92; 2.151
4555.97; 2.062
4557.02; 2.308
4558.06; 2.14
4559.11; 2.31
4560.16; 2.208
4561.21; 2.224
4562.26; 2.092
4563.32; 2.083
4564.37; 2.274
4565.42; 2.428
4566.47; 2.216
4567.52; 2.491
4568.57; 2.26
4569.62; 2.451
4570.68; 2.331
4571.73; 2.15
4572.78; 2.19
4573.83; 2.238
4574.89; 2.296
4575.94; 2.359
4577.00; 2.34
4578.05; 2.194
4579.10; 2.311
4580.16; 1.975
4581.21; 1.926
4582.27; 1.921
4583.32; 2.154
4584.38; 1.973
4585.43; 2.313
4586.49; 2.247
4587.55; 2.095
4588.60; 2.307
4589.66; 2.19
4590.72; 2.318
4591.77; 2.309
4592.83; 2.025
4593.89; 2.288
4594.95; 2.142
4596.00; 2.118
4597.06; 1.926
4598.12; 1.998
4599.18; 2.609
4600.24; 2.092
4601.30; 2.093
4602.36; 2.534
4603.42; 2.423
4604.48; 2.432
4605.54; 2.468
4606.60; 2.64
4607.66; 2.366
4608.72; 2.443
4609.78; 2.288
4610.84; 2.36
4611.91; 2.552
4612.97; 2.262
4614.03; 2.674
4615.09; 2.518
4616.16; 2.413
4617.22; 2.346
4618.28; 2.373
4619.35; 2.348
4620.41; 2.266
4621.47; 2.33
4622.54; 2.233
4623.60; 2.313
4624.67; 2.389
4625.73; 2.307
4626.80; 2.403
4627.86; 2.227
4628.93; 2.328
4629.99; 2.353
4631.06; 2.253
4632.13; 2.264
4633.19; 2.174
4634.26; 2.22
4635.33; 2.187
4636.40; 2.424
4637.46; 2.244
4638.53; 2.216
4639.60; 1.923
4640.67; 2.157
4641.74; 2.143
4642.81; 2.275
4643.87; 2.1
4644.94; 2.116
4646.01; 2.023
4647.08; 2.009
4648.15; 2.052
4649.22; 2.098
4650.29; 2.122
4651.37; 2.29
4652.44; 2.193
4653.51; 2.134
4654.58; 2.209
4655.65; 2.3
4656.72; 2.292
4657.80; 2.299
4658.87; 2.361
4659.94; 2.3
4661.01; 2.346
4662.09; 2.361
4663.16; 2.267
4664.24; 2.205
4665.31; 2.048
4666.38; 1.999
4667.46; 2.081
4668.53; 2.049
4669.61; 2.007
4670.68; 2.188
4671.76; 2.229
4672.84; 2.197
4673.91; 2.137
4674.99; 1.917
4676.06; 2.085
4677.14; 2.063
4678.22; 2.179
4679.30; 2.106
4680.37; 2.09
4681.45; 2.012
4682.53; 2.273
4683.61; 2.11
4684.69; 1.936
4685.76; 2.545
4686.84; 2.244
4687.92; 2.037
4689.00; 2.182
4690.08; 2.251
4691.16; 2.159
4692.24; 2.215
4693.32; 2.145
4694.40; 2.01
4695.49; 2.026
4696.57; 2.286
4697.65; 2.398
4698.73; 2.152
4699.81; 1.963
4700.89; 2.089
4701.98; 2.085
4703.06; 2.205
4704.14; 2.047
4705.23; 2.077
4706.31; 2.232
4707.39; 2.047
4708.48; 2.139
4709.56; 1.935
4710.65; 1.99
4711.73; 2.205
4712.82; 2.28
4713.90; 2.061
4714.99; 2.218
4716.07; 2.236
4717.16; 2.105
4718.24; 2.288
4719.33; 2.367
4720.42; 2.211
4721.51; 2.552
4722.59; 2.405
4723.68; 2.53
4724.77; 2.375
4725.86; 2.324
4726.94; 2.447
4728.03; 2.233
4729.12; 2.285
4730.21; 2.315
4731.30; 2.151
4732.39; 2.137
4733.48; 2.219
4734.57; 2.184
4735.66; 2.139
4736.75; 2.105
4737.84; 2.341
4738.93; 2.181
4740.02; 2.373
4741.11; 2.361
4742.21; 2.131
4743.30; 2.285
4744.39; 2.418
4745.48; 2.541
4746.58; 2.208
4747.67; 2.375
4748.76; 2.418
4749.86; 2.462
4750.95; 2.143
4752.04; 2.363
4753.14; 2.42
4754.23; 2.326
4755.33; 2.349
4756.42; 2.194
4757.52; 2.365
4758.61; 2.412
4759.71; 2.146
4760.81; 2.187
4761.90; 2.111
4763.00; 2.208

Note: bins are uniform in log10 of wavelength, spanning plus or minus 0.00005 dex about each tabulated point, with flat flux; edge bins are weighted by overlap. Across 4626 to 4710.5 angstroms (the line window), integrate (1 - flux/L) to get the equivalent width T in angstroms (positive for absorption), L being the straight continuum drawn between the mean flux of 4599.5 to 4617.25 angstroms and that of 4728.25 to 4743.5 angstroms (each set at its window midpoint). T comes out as 5.73 angstroms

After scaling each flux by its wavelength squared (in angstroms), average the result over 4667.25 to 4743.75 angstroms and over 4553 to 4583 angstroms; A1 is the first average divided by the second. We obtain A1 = 1.05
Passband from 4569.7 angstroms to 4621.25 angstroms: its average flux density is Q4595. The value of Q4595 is 2.28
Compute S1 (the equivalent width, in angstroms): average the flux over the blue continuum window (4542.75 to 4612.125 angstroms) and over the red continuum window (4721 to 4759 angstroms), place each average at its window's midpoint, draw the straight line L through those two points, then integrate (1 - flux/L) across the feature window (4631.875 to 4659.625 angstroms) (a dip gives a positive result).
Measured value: 1.0 angstroms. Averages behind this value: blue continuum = 2.23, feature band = 2.19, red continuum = 2.32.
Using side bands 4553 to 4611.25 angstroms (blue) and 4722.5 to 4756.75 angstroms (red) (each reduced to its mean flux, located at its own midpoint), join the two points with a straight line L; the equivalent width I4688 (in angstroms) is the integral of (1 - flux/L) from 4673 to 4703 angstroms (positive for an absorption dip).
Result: 1.9 angstroms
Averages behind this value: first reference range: 2.24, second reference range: 2.3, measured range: 2.14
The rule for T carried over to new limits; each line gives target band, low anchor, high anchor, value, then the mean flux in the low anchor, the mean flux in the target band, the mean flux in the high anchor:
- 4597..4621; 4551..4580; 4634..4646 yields -1.91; 2.23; 2.37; 2.17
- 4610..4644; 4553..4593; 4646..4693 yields -1.79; 2.21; 2.3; 2.17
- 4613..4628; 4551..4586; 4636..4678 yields -1.28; 2.2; 2.37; 2.16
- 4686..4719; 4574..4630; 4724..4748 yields 1.92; 2.28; 2.15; 2.28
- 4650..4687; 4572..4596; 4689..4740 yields 0.37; 2.19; 2.18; 2.2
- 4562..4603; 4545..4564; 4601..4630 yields 0.75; 2.15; 2.21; 2.38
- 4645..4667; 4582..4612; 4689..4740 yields 0.39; 2.26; 2.19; 2.2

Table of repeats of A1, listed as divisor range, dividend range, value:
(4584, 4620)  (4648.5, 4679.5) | 0.97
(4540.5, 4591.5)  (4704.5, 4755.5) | 1.11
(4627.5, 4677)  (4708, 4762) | 1.08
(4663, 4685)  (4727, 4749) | 1.11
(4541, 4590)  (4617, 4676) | 1.04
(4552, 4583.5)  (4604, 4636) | 1.09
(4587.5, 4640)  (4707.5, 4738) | 1.02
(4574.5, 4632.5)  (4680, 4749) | 1.02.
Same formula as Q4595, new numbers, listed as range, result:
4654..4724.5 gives 2.18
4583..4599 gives 2.17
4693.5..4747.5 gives 2.22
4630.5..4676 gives 2.18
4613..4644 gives 2.29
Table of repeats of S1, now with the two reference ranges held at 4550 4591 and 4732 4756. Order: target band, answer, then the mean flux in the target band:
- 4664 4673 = 0.6 angstroms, 2.1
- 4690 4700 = 0.5 angstroms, 2.16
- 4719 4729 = -0.4 angstroms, 2.38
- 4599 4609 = -0.8 angstroms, 2.4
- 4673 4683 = 0.7 angstroms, 2.1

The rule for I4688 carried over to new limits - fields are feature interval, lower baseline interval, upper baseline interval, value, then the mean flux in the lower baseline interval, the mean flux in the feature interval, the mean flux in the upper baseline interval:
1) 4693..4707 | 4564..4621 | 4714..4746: 1.0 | 2.28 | 2.13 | 2.29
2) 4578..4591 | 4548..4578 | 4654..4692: 0.4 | 2.22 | 2.14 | 2.17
